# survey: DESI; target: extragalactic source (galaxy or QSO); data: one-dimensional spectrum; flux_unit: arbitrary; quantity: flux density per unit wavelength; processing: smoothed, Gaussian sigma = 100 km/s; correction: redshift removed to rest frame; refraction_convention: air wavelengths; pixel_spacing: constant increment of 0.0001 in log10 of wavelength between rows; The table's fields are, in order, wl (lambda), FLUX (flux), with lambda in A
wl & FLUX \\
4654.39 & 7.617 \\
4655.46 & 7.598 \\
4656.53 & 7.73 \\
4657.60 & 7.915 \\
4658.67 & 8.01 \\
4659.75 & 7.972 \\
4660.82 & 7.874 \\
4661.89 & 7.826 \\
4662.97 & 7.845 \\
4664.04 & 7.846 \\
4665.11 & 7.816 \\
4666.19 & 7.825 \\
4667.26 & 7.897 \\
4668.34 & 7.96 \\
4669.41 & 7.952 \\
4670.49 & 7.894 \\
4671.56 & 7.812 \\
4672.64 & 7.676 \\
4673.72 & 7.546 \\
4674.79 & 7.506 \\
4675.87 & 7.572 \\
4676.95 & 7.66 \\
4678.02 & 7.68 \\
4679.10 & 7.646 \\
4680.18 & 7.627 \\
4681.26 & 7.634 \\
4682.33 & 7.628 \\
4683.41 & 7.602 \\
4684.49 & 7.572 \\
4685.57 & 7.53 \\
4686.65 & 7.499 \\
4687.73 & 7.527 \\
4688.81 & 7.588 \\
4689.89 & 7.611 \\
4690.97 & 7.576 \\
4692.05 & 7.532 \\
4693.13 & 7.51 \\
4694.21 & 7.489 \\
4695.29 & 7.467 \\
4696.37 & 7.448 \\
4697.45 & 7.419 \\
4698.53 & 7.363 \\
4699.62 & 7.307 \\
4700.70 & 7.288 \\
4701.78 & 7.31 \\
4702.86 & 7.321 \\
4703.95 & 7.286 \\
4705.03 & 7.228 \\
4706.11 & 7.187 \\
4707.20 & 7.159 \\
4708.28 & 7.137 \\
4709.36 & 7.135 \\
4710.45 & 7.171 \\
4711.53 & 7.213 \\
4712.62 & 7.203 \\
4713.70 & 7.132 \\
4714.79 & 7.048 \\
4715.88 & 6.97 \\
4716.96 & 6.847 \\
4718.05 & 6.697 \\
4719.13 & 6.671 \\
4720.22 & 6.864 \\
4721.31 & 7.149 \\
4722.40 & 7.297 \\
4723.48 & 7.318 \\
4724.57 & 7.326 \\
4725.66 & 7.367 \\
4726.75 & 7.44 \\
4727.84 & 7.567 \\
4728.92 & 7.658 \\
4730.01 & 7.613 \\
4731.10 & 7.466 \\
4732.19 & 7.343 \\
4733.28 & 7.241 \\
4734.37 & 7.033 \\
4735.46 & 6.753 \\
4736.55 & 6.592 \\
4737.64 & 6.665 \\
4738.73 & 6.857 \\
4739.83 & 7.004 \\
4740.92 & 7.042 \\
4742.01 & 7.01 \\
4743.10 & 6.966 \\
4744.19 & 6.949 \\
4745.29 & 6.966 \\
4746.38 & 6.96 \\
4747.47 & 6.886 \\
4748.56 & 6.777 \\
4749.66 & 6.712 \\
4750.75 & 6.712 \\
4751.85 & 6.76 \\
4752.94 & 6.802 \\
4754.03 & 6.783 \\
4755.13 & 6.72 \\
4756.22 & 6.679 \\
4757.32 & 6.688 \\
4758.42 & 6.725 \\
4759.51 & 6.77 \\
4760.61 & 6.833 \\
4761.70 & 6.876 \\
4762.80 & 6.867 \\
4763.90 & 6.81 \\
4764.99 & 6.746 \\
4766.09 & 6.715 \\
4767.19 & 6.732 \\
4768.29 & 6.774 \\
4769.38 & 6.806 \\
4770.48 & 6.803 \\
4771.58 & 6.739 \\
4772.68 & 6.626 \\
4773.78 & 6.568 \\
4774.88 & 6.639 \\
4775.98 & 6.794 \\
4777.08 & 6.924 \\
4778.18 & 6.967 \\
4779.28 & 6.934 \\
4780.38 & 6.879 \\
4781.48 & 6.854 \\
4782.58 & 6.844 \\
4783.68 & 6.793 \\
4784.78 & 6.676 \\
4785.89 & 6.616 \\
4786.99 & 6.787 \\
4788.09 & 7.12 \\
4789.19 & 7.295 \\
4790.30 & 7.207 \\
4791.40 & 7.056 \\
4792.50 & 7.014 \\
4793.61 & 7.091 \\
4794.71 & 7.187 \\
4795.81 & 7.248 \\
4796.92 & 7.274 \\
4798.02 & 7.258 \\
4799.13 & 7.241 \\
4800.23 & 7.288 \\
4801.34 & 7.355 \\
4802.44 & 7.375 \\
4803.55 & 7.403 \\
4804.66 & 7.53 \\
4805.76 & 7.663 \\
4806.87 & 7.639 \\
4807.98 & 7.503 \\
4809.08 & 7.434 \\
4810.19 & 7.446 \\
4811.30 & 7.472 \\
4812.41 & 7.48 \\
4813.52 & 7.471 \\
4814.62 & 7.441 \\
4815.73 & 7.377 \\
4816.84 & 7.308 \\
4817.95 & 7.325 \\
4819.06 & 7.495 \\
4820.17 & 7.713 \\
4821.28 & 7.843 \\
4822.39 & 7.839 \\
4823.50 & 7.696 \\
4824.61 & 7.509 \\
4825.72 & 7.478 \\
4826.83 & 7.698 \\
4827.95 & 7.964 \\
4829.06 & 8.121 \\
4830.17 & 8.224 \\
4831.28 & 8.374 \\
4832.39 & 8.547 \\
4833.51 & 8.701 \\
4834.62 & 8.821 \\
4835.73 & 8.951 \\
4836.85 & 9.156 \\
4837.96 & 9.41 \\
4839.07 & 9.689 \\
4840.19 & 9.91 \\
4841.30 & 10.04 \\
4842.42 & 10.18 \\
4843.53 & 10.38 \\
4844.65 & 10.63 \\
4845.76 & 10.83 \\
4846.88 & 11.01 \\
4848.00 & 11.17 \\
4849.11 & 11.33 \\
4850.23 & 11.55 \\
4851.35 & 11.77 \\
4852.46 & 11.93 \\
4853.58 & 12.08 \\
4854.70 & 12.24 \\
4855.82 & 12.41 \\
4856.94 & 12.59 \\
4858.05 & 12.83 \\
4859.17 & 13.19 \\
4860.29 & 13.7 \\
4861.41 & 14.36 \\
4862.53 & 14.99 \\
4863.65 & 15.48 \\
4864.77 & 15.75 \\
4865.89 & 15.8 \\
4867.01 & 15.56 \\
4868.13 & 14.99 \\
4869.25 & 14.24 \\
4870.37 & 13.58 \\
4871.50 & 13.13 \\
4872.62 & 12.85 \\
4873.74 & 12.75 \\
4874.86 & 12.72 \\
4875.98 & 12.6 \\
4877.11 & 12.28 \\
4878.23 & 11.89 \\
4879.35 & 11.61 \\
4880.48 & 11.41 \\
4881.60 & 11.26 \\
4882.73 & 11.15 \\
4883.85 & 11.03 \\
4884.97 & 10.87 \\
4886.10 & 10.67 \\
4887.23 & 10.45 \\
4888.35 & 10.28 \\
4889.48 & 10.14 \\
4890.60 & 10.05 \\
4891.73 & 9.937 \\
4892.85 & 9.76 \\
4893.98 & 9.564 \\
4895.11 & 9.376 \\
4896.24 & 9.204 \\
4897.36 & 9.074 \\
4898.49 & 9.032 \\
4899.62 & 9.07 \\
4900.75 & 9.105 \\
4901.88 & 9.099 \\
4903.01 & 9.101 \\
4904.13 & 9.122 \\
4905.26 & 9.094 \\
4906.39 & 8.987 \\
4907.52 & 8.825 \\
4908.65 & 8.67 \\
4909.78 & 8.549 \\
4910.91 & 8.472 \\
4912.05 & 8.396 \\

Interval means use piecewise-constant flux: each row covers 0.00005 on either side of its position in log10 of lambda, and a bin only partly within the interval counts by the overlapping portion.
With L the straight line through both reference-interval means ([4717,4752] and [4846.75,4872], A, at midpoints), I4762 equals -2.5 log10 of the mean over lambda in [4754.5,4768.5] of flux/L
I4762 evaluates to 0.236 mag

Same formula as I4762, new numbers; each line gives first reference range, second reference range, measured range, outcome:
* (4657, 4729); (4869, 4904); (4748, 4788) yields 0.28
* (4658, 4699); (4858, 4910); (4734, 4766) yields 0.30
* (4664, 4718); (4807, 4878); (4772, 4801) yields 0.32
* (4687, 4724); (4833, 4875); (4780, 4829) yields 0.39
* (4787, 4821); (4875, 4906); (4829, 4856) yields -0.18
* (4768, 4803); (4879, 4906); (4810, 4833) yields 0.04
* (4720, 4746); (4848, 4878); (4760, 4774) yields 0.28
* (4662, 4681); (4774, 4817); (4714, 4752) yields 0.06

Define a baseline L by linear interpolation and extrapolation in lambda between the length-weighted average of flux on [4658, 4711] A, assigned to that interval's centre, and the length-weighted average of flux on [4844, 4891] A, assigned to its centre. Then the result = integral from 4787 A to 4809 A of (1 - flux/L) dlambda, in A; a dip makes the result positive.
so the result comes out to 6.8 A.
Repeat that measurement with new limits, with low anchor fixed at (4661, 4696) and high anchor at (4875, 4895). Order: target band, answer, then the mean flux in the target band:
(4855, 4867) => -4.1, 14.1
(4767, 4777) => 2.6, 6.73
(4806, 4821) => 3.5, 7.48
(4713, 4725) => 1.8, 7.03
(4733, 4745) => 2.4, 6.91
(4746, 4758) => 2.8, 6.77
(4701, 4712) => 1.2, 7.22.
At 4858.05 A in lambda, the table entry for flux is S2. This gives 12.83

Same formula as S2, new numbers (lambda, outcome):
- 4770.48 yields 6.803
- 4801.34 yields 7.355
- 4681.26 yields 7.634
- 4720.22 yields 6.864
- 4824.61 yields 7.509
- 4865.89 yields 15.8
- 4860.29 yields 13.7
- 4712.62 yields 7.203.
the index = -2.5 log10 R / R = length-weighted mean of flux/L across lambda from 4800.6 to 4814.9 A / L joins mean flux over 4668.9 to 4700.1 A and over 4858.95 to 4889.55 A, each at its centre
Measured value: 0.42 mag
